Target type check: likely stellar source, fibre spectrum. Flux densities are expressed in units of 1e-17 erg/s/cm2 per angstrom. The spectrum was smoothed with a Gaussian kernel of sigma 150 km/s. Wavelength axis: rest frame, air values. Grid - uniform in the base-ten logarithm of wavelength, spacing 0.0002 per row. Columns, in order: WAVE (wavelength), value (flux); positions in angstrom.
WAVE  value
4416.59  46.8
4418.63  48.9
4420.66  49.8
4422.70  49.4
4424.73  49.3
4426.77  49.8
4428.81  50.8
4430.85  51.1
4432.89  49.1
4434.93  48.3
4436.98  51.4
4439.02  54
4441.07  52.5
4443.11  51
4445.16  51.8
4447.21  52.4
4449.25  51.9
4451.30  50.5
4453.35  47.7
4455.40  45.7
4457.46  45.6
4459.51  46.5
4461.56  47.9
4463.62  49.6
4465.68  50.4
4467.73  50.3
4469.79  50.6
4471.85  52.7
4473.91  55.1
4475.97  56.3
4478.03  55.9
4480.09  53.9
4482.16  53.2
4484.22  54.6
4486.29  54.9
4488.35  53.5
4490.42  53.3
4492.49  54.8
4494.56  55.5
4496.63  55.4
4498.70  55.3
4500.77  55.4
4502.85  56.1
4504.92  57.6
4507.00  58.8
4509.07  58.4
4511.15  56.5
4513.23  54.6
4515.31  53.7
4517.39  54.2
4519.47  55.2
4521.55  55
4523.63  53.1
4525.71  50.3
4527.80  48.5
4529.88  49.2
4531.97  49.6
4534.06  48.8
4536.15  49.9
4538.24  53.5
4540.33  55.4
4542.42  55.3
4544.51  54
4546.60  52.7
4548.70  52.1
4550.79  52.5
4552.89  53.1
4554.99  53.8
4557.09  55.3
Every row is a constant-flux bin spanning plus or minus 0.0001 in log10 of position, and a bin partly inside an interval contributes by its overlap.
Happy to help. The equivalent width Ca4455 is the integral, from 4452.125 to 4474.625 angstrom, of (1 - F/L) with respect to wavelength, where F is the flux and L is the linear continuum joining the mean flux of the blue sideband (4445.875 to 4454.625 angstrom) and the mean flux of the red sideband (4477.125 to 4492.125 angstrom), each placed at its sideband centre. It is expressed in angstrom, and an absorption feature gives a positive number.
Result 1.2 angstrom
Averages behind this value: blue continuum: 50.6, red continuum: 54.2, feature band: 49.2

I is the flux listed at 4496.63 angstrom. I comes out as 55.4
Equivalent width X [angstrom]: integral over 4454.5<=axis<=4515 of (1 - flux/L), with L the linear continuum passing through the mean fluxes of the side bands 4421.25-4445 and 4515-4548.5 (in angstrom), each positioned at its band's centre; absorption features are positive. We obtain -2.2 angstrom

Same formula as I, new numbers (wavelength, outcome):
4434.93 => 48.3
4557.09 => 55.3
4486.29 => 54.9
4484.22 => 54.6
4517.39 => 54.2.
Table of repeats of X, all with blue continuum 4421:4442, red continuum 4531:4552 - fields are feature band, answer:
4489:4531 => -2.16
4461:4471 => 0.24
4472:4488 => -1.03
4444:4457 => 0.26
